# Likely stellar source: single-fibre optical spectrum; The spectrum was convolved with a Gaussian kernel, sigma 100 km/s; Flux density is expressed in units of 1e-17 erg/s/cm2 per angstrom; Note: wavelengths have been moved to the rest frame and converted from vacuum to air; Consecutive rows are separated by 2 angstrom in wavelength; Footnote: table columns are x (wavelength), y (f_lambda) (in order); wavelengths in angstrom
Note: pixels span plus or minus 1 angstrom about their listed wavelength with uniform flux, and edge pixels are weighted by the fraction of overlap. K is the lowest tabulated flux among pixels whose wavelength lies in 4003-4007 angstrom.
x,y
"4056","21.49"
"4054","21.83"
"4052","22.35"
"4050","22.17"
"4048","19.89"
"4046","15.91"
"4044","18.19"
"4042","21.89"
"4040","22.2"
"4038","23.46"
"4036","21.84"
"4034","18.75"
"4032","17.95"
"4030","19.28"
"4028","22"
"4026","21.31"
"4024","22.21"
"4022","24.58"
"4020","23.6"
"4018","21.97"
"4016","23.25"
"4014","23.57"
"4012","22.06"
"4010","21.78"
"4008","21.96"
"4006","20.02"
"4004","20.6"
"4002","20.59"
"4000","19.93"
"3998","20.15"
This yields 20.02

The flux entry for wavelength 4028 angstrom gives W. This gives 22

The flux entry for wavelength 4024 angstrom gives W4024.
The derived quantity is 22.21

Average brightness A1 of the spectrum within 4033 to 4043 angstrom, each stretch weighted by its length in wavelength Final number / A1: 21.6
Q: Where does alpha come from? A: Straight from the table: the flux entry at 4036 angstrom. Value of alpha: 21.84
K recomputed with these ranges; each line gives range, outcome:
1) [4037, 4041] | 22.2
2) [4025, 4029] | 21.31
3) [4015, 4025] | 21.97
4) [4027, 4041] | 17.95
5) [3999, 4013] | 19.93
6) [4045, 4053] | 15.91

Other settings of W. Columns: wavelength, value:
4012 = 22.06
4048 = 19.89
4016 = 23.25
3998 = 20.15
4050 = 22.17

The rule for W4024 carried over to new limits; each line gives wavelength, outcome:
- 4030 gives 19.28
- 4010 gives 21.78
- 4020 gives 23.6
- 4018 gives 21.97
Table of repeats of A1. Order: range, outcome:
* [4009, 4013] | 21.9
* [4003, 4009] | 20.9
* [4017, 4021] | 22.8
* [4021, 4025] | 23.4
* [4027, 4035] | 19.5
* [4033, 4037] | 20.3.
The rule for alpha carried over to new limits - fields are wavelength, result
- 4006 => 20.02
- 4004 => 20.6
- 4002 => 20.59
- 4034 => 18.75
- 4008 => 21.96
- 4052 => 22.35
